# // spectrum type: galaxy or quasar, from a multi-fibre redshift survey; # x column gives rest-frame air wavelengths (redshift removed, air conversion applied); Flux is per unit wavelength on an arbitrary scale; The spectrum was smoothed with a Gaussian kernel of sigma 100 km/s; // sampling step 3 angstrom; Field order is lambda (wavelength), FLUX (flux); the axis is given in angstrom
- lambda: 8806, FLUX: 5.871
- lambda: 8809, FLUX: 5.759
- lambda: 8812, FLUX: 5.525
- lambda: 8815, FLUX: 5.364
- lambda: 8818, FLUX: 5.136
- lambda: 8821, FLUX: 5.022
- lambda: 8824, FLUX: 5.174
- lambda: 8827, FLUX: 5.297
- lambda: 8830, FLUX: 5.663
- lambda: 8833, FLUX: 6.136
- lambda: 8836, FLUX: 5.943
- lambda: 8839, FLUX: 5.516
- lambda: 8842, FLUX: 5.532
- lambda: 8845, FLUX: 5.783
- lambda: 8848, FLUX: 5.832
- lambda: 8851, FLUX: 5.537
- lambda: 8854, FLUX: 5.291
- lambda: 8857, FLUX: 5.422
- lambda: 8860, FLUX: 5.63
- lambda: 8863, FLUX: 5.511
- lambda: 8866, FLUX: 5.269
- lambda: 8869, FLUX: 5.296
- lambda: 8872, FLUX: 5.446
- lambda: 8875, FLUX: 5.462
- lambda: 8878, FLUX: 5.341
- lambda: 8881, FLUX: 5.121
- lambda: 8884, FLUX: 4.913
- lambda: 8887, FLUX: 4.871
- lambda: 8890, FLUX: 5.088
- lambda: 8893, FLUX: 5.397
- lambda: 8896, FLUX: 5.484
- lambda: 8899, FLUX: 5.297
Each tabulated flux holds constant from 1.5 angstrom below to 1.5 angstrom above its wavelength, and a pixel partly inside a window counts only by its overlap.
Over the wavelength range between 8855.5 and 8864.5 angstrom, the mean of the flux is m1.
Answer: 5.52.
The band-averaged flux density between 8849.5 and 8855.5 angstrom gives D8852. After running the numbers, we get 5.41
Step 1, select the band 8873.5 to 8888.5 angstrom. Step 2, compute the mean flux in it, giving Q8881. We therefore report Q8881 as 5.14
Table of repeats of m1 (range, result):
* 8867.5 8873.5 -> 5.37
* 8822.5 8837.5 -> 5.64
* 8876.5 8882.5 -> 5.23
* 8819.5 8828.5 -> 5.16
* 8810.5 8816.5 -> 5.44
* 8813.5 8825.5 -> 5.17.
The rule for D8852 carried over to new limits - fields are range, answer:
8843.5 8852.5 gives 5.72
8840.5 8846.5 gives 5.66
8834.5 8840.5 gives 5.73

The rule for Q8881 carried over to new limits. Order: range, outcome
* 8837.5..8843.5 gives 5.52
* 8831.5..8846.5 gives 5.78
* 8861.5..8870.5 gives 5.36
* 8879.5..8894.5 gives 5.08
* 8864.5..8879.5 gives 5.36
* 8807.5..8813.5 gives 5.64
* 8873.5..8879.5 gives 5.4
